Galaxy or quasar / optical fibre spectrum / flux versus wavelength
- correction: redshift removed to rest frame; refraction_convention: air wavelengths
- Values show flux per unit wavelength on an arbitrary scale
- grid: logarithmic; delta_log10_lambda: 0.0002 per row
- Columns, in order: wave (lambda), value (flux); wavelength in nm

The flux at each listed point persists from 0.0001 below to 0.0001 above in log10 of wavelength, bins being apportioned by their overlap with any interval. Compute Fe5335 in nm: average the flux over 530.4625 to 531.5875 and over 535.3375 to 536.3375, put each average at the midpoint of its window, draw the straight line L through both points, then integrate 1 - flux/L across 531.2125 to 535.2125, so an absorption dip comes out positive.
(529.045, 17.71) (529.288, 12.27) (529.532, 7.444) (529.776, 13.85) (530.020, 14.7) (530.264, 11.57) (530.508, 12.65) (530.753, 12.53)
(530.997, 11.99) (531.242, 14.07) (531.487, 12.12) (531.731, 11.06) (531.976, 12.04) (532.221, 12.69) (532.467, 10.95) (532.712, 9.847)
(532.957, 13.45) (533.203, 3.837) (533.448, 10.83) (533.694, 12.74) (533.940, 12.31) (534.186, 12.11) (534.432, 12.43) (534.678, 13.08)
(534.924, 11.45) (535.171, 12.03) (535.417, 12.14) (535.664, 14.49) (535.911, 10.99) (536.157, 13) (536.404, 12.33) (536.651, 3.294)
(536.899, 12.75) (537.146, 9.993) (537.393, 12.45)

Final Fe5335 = 0.36 nm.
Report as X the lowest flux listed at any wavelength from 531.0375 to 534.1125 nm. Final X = 3.837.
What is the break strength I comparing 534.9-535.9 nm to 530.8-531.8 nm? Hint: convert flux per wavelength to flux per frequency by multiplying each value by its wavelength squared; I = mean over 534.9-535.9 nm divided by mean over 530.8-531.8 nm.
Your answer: 1.02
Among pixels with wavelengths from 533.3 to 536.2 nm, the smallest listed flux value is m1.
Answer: 10.83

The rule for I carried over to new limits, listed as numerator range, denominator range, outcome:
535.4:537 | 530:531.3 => 0.90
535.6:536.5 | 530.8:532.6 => 1.06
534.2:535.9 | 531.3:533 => 1.07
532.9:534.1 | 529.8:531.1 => 0.83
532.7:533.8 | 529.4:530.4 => 0.86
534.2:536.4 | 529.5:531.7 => 1.01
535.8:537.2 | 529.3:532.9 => 0.89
